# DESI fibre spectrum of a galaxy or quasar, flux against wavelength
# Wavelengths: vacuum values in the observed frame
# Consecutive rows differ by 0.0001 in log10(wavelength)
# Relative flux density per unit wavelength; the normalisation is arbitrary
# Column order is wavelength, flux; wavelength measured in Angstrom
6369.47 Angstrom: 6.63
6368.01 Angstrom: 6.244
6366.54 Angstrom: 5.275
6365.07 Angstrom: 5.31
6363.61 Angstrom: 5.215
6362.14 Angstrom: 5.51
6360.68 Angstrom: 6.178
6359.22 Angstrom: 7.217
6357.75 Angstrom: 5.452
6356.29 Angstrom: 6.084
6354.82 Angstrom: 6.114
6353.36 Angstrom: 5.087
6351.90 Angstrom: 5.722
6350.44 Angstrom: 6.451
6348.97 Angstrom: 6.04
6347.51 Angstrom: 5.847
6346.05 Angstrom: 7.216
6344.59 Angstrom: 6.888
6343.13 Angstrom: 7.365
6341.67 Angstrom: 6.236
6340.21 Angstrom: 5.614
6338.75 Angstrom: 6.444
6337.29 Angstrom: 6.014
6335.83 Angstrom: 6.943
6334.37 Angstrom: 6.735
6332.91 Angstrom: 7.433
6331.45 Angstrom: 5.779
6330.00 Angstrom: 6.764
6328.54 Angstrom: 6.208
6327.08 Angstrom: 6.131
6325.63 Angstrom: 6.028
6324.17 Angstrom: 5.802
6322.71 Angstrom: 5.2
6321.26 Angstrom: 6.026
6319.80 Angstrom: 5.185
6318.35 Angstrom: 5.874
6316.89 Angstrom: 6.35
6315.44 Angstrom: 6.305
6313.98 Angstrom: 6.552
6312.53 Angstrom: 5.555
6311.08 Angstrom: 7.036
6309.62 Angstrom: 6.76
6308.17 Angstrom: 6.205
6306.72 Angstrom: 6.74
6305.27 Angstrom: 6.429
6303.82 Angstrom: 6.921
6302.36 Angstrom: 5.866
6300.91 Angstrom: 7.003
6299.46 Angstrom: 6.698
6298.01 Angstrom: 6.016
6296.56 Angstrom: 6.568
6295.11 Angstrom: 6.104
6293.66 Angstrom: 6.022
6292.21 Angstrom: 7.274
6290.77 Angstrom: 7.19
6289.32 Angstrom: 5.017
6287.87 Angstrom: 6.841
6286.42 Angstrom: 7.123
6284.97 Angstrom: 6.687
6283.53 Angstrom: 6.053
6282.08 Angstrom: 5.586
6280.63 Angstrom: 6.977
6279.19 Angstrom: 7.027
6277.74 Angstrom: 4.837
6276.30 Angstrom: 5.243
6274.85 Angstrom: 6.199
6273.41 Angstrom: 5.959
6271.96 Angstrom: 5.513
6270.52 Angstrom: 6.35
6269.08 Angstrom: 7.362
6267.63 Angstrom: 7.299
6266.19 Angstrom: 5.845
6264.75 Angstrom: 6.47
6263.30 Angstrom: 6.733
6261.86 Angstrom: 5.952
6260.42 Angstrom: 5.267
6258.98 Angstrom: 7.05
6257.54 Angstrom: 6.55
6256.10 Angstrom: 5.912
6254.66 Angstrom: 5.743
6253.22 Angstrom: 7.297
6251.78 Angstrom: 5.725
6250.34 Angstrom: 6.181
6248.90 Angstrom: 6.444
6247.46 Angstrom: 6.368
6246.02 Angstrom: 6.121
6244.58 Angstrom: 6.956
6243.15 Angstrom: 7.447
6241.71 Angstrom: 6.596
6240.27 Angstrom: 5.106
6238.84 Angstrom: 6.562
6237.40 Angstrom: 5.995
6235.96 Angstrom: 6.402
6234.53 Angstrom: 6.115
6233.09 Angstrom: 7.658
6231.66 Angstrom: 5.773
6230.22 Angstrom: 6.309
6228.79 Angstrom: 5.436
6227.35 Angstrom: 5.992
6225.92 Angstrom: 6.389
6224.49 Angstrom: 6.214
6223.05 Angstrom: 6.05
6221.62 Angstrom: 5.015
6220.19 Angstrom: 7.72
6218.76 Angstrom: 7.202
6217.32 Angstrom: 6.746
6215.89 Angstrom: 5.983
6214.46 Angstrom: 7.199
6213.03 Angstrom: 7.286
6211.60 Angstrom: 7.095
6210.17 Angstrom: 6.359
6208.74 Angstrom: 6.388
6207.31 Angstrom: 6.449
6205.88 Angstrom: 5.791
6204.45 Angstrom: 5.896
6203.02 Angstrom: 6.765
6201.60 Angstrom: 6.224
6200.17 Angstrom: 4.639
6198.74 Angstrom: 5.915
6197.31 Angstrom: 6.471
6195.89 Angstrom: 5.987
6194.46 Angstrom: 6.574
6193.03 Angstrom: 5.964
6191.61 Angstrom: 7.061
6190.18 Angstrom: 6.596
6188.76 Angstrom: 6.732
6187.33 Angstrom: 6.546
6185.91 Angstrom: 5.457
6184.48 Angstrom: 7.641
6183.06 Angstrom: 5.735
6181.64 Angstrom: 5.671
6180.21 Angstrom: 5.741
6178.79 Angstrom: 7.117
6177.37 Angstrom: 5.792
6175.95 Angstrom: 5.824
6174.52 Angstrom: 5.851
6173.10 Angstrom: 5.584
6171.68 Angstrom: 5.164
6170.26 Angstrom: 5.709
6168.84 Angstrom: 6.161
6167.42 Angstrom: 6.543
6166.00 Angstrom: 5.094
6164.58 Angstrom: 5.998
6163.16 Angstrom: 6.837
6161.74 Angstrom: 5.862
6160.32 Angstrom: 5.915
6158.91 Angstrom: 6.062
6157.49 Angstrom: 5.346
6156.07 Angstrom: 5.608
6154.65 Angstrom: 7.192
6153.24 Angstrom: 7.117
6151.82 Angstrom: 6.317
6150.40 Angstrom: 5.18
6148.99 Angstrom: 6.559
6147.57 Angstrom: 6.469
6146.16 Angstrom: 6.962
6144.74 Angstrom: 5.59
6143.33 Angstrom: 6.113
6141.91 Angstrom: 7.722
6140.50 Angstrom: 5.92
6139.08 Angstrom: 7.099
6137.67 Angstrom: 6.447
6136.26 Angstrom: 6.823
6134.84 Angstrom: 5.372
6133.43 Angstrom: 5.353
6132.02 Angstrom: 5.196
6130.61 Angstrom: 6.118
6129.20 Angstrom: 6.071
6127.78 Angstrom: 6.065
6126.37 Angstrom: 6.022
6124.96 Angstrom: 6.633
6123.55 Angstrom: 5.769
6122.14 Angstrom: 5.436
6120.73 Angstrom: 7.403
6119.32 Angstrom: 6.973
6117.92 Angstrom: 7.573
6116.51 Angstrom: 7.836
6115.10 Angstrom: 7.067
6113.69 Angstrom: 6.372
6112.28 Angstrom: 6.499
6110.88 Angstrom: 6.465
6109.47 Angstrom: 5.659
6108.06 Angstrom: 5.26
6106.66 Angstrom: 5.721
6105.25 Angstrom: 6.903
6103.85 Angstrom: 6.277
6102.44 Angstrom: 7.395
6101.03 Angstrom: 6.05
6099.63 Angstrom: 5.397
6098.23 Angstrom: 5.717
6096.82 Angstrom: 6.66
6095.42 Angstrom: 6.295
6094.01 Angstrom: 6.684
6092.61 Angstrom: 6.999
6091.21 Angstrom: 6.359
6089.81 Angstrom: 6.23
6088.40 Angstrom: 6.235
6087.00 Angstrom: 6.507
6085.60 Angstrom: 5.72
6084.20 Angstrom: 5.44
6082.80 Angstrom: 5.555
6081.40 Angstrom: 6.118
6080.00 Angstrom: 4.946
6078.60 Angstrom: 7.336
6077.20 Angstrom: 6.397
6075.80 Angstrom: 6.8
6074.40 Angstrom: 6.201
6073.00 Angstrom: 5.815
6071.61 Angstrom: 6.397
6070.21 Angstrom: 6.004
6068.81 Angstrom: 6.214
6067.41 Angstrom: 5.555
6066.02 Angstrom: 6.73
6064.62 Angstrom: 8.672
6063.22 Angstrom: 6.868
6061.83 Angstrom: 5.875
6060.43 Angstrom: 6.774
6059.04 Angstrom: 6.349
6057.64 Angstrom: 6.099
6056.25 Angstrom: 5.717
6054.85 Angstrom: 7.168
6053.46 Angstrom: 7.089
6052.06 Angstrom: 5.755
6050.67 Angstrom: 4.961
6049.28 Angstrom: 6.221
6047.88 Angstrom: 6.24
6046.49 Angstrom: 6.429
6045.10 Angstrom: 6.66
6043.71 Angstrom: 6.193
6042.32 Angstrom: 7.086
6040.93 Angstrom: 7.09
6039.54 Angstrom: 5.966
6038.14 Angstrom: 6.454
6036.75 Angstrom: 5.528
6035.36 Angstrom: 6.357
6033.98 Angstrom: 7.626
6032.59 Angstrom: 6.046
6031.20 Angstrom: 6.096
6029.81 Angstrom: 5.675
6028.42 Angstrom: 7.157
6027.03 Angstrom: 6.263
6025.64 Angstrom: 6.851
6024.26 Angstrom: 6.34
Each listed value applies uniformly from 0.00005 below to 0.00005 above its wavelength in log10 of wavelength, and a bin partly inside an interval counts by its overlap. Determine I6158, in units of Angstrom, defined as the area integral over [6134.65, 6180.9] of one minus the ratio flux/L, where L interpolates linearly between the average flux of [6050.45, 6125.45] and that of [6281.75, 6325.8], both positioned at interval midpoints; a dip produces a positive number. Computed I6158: 1.3 Angstrom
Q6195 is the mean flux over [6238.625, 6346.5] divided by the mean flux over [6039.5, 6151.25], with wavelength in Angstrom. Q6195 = 1.0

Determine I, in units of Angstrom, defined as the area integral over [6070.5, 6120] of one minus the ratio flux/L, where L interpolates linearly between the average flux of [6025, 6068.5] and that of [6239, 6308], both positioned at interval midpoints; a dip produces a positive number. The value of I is 0.6 Angstrom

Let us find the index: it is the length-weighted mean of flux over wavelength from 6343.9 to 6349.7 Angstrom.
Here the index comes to 6.5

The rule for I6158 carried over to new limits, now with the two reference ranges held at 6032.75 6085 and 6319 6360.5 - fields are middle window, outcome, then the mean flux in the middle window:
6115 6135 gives -0.1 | 6.33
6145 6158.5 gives 0.0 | 6.27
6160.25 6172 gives 0.6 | 5.94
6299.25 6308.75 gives -0.5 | 6.55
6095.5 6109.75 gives 0.4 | 6.13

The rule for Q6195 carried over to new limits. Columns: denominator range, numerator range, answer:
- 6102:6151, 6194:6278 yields 0.99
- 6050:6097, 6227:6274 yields 1.00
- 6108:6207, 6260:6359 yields 1.01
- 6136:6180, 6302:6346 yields 1.02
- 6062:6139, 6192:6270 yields 1.01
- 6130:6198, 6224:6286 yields 1.02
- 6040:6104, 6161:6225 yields 0.99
